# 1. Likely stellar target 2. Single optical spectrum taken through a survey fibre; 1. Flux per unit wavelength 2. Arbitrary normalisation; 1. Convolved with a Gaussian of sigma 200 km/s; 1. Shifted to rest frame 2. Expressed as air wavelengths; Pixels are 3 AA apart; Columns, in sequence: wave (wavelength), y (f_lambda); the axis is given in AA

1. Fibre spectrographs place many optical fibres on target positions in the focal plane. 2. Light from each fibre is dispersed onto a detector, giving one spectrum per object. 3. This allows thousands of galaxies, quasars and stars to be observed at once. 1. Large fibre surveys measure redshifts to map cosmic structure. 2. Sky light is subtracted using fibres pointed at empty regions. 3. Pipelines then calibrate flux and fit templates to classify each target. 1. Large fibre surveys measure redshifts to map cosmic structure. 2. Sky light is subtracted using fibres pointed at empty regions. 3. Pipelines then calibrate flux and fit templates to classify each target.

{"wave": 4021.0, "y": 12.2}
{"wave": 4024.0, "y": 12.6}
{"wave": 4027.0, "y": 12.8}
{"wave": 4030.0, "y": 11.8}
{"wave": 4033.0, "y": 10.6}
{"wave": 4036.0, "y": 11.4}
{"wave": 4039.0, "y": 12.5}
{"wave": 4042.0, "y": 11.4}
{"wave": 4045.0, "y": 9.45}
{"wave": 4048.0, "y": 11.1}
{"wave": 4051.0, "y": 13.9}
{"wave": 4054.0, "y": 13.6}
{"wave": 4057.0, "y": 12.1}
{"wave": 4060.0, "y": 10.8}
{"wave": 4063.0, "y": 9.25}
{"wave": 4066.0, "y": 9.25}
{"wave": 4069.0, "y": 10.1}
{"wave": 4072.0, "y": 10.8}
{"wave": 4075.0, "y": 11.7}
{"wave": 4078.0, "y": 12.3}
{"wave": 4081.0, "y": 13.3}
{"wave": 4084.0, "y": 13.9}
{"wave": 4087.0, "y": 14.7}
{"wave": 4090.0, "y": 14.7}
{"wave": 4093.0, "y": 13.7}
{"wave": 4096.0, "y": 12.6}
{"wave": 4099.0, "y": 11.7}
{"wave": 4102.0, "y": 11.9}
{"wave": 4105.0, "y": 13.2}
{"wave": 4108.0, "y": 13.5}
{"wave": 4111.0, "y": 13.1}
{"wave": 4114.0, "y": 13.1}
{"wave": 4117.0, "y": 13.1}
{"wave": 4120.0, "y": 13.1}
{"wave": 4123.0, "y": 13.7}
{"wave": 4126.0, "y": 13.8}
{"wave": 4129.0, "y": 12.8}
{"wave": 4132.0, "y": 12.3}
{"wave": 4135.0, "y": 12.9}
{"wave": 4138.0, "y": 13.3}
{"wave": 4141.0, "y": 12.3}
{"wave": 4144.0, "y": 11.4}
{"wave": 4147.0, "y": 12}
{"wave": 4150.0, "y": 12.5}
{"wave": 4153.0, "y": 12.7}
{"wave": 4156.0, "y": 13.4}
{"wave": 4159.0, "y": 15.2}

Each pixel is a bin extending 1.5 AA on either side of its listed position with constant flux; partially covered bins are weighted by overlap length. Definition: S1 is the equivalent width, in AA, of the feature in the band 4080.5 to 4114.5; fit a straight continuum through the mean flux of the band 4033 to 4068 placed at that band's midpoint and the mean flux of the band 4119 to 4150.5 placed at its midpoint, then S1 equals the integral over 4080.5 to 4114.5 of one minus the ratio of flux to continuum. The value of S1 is -3.4 AA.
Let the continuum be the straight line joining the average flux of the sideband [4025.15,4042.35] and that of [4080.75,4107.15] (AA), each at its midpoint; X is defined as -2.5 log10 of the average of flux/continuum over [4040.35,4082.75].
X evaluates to 0.10 mag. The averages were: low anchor 11.8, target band 11.4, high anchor 13.3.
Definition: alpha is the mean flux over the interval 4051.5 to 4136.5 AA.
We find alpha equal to 12.6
